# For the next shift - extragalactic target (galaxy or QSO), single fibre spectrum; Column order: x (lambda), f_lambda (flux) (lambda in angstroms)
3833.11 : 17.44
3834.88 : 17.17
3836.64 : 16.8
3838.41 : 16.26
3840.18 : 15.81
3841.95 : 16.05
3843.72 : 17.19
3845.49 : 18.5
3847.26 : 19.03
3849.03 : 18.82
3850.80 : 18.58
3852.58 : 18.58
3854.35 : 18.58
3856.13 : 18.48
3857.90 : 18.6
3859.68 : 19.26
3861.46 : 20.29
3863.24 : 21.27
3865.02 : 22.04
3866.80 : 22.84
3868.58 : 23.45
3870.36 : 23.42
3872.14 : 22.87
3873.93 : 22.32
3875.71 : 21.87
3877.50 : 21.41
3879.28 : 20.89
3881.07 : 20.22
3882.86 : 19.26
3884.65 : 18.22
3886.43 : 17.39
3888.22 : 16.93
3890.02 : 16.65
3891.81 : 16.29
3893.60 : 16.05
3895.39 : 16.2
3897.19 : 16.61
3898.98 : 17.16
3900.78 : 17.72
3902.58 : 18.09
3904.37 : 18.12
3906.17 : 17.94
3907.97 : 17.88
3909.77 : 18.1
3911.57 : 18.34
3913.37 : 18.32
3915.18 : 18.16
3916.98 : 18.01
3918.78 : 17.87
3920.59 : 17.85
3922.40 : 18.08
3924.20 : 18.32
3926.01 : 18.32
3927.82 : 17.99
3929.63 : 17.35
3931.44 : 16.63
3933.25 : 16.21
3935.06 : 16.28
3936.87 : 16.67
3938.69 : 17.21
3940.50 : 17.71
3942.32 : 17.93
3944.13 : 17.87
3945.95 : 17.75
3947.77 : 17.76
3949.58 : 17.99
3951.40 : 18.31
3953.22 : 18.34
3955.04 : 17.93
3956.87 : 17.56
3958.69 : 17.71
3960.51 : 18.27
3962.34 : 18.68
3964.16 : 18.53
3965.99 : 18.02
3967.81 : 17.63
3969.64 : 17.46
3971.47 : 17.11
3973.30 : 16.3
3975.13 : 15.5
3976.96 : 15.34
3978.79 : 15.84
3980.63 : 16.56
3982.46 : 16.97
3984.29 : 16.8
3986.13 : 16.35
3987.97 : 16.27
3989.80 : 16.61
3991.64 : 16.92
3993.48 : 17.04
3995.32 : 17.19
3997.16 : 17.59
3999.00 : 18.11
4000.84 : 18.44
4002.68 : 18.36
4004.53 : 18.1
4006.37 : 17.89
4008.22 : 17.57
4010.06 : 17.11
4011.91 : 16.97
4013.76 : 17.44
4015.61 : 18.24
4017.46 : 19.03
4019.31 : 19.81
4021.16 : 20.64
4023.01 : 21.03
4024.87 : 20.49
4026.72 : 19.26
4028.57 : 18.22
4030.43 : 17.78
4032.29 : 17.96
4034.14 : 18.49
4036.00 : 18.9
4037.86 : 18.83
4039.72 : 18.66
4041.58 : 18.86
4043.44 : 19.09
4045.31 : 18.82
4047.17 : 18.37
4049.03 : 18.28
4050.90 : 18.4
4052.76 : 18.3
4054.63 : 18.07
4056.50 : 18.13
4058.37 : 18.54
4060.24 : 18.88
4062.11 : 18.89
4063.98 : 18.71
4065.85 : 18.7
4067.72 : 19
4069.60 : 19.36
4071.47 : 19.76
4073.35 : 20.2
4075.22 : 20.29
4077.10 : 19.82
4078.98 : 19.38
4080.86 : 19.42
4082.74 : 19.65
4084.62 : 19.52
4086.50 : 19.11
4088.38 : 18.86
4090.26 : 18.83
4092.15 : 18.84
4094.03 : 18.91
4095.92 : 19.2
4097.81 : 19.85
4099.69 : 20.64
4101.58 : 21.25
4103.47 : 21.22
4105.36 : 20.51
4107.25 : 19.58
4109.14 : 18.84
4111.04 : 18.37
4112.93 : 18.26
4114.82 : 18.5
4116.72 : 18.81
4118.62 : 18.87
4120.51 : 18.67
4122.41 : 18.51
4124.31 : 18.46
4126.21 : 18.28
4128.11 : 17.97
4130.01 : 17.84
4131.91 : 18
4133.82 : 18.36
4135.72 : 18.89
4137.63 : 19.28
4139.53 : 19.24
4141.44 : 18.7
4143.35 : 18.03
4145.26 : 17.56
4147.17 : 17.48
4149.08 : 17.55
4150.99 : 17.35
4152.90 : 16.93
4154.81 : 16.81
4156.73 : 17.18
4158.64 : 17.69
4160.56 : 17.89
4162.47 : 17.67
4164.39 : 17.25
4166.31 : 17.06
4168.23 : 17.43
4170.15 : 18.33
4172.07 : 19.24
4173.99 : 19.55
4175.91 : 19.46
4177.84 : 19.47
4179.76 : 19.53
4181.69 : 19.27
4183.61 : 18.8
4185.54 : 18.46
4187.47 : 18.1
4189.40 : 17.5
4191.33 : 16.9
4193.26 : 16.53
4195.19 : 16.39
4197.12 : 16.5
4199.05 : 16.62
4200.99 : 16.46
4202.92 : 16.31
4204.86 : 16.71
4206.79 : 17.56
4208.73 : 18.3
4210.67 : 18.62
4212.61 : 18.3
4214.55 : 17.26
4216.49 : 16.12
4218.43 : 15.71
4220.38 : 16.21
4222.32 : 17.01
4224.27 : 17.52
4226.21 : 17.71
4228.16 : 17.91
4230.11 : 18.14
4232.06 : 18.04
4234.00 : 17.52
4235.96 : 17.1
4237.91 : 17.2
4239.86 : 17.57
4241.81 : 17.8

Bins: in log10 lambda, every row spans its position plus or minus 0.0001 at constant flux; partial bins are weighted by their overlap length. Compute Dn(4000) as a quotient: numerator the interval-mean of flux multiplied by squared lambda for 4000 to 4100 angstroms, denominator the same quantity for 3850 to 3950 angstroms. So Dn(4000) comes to 1.10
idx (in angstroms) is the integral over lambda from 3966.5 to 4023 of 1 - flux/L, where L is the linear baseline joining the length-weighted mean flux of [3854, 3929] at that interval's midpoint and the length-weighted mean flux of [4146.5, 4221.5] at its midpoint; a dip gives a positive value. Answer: 3.2 angstroms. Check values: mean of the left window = 19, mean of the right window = 17.6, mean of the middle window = 17.4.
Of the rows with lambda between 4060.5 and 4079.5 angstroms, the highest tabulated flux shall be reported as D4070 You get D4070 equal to 20.29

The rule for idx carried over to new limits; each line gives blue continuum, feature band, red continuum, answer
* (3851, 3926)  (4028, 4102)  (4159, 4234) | -3.1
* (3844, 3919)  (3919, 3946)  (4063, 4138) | 2.3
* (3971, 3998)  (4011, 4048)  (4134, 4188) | -4.1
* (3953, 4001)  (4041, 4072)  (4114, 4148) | -1.5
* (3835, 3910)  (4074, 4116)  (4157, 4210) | -3.2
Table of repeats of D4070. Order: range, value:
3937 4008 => 18.68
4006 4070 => 21.03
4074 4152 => 21.25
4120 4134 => 18.67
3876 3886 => 21.41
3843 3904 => 23.45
